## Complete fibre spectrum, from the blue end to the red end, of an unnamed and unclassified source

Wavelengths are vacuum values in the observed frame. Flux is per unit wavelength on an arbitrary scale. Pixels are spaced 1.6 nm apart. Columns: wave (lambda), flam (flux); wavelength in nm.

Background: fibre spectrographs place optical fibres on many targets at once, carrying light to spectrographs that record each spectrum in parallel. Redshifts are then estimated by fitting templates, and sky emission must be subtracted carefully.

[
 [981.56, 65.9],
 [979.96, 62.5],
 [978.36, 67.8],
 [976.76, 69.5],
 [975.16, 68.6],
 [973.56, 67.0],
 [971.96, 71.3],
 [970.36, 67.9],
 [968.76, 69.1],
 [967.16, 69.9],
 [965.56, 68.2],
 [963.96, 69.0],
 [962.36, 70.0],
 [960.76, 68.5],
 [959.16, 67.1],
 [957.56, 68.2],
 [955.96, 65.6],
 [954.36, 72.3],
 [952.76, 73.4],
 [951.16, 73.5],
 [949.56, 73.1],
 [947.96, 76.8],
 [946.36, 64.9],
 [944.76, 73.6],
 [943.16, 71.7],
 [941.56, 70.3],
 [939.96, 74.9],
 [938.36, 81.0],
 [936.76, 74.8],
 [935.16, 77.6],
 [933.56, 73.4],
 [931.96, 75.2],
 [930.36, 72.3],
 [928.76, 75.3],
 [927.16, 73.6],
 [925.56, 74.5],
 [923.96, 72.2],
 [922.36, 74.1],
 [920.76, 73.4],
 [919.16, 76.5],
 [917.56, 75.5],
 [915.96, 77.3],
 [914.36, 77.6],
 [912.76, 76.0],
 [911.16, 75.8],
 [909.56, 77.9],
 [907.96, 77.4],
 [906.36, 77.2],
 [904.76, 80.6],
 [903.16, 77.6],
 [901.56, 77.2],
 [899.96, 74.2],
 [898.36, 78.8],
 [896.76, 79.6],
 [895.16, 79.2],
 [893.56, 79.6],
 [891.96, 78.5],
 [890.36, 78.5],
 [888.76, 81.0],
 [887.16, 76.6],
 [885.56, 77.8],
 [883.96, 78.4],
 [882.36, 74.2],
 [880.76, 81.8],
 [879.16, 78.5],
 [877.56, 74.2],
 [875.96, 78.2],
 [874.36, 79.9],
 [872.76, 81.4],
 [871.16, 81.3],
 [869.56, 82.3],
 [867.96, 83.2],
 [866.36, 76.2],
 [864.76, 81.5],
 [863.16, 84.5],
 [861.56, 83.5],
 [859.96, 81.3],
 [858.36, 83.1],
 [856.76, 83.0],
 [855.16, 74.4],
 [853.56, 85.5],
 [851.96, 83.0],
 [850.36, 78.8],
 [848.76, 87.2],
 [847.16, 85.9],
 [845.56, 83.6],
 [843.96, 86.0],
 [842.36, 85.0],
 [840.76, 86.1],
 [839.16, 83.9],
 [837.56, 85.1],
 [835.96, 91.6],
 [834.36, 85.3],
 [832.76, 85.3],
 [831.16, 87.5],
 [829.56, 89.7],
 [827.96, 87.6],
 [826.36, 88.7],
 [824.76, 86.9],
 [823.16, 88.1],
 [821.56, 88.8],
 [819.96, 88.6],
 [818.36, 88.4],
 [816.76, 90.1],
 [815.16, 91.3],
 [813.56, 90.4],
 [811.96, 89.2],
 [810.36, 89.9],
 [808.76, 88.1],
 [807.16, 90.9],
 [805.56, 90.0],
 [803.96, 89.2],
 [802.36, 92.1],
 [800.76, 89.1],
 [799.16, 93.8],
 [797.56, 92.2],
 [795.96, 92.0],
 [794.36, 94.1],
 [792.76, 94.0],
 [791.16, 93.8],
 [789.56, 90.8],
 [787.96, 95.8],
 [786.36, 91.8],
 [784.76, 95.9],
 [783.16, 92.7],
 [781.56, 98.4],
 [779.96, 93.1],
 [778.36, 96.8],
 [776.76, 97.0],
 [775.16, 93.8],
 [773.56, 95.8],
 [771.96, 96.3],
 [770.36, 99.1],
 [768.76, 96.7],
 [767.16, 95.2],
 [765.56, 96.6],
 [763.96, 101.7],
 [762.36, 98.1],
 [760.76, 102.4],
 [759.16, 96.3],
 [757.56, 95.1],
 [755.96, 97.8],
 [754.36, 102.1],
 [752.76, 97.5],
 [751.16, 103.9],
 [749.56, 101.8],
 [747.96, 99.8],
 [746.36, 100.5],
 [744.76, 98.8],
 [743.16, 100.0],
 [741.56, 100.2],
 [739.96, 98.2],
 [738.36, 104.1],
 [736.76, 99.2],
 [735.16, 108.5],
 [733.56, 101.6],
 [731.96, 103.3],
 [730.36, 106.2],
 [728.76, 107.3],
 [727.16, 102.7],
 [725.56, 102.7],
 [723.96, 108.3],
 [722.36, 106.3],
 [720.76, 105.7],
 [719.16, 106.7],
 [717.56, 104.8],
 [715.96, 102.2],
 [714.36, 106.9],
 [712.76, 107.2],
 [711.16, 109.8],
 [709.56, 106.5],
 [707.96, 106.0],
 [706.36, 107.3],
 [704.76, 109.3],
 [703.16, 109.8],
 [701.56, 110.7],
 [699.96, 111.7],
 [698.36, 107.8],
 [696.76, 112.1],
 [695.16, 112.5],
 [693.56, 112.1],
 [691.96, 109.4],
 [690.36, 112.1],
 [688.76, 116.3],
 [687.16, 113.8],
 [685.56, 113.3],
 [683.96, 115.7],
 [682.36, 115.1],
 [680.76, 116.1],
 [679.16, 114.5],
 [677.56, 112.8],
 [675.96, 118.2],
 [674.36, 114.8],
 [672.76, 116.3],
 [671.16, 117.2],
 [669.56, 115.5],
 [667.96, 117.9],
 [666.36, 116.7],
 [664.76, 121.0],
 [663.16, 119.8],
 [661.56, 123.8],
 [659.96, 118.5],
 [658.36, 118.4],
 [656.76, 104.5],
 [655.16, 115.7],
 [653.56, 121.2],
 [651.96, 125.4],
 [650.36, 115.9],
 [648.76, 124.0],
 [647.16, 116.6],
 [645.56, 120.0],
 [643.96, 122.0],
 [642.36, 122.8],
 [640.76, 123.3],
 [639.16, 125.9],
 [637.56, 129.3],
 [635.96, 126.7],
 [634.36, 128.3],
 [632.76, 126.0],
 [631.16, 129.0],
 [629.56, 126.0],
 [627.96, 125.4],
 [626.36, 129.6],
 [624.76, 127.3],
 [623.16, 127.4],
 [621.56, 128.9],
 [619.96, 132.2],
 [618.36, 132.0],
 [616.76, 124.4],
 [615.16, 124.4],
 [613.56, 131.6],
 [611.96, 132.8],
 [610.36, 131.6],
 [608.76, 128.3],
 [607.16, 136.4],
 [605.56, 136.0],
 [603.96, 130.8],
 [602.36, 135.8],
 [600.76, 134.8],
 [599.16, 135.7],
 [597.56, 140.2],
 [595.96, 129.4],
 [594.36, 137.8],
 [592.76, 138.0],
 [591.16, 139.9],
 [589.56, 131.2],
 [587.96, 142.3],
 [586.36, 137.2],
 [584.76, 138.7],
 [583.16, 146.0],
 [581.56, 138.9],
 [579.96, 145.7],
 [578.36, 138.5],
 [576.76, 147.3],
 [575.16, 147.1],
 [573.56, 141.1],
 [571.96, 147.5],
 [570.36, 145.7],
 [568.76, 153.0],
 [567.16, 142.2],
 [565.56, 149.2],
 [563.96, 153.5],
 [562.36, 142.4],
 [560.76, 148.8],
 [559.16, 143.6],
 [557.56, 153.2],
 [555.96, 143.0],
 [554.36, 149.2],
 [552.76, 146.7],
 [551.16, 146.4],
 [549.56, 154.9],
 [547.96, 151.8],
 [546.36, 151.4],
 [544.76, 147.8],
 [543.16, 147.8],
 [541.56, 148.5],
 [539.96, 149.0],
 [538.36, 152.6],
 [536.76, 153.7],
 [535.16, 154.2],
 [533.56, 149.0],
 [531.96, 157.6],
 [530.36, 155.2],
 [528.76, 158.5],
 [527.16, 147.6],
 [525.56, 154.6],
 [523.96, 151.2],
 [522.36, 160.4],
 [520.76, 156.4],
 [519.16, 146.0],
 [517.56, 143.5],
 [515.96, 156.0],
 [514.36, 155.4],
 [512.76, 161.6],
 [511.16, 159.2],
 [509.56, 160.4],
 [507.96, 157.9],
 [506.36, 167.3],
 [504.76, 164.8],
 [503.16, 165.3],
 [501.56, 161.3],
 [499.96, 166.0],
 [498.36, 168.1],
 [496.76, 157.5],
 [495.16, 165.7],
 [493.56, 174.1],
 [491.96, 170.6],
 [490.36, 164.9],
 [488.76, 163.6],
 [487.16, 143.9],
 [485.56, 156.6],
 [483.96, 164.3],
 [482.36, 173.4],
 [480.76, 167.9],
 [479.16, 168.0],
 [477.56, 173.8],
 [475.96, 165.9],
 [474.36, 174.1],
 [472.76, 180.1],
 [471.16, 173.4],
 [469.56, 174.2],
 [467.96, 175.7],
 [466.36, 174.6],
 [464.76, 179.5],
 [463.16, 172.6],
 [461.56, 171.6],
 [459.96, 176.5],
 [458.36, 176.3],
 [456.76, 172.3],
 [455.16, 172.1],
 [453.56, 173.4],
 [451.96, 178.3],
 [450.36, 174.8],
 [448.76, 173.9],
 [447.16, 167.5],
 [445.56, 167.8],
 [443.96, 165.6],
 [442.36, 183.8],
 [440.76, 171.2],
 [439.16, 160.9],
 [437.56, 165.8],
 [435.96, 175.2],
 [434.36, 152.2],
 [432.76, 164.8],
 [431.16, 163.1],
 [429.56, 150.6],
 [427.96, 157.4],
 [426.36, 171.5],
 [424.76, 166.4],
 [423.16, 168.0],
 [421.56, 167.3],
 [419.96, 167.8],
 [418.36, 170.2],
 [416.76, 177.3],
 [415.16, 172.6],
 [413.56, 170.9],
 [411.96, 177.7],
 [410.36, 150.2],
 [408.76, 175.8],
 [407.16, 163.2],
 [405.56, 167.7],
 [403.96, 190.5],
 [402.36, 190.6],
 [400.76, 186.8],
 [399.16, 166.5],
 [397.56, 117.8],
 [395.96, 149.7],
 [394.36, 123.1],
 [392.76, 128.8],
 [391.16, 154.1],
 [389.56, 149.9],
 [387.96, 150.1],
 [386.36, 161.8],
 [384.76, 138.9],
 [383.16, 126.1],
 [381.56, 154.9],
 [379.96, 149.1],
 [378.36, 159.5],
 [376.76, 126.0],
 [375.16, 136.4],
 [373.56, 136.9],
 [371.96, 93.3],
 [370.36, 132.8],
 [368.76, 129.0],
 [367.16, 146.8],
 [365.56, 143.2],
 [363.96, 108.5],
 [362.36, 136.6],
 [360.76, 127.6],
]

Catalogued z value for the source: 0.000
